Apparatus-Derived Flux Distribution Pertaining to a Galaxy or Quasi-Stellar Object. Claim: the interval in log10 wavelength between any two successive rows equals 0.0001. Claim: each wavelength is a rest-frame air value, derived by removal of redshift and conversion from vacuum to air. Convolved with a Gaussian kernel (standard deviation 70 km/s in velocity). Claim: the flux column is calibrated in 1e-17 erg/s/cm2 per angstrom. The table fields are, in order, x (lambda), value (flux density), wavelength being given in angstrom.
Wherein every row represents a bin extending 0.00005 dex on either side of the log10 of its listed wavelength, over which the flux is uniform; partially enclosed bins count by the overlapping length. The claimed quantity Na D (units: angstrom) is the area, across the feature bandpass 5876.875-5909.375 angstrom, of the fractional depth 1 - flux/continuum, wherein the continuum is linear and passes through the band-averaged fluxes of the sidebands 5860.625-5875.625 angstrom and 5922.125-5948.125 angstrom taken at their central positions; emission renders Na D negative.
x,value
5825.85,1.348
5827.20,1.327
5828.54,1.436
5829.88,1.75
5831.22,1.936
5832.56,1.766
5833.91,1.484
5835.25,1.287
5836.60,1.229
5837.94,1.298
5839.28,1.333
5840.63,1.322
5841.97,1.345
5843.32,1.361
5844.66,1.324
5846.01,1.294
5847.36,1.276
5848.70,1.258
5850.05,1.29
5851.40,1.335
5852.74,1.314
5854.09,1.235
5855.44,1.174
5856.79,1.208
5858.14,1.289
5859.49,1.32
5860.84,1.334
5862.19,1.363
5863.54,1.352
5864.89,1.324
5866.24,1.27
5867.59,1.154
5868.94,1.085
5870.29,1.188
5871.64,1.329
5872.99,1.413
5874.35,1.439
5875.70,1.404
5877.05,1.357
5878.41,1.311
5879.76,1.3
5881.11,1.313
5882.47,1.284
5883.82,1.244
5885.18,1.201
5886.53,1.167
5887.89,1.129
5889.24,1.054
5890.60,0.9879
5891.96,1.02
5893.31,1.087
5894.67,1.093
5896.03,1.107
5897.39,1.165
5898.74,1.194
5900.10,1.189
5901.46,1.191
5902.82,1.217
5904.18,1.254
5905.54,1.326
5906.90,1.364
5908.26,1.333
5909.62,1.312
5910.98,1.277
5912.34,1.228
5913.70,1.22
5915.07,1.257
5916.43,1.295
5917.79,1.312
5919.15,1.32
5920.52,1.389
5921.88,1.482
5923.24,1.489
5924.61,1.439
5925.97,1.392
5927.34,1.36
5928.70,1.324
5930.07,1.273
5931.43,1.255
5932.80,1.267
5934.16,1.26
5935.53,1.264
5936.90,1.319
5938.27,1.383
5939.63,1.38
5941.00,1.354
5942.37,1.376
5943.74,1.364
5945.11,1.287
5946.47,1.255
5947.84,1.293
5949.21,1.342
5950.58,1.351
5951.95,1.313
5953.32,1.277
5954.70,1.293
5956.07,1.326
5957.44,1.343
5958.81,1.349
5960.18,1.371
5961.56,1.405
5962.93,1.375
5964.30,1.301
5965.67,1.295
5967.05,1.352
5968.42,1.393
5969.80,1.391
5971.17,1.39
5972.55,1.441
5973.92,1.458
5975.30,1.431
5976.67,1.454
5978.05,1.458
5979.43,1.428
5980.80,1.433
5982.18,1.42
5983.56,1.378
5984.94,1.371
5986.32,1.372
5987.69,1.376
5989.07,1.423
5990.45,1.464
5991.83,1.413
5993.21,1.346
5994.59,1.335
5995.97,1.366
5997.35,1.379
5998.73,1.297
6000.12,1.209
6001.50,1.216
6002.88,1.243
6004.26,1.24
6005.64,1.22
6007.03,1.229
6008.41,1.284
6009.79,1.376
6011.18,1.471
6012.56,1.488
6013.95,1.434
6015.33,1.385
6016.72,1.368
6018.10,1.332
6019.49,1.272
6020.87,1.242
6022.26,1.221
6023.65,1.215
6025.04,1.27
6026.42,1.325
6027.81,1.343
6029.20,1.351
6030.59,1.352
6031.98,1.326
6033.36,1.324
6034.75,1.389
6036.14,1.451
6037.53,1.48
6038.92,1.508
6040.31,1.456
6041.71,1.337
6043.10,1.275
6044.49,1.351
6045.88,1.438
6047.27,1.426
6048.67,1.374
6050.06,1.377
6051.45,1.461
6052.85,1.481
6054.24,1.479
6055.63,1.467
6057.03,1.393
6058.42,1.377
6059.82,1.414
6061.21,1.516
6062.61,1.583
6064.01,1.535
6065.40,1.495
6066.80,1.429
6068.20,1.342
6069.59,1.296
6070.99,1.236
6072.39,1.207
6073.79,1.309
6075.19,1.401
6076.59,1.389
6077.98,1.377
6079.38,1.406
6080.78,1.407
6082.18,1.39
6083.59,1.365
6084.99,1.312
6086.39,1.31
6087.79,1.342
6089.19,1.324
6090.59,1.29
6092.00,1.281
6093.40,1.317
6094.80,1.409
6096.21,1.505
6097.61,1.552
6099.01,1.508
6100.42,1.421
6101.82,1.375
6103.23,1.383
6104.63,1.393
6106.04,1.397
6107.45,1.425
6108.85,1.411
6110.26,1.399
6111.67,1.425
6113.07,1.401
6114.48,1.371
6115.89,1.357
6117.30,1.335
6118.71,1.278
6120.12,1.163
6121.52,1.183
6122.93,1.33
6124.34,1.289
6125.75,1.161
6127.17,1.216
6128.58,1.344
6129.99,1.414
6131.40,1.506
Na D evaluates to 2.7 angstrom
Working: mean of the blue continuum 1.3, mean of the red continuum 1.34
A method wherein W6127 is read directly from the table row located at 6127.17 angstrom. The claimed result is 1.216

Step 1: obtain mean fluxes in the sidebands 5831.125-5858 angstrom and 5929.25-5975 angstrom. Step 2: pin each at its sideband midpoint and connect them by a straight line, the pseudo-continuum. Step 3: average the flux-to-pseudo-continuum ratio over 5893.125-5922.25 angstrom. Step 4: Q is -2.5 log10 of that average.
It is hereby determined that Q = 0.07 mag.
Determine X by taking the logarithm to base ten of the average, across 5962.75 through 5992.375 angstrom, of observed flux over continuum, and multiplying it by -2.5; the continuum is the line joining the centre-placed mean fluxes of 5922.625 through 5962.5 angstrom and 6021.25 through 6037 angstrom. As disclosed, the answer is -0.056 mag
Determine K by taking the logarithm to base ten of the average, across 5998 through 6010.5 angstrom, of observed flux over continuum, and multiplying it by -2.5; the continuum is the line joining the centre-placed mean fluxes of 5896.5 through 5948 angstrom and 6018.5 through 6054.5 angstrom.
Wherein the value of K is 0.08 mag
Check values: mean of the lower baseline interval 1.31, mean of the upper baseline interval 1.36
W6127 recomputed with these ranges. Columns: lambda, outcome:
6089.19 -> 1.324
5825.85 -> 1.348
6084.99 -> 1.312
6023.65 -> 1.215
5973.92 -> 1.458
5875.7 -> 1.404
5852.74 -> 1.314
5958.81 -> 1.349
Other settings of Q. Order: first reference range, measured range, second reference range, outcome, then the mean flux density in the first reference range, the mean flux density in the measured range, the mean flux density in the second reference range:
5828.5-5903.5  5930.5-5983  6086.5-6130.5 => -0.03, 1.29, 1.35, 1.35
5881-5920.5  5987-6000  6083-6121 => -0.07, 1.21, 1.37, 1.37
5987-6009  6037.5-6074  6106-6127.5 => -0.07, 1.32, 1.41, 1.32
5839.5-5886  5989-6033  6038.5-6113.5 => 0.03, 1.29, 1.32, 1.4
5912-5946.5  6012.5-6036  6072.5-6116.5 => 0.02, 1.33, 1.33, 1.38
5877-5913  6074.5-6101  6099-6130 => -0.05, 1.21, 1.38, 1.34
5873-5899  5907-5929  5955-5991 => -0.05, 1.21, 1.34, 1.39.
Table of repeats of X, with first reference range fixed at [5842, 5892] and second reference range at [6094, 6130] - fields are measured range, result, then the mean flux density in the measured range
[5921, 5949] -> -0.040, 1.34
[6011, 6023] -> -0.022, 1.35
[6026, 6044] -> -0.037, 1.38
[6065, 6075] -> 0.014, 1.33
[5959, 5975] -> -0.060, 1.38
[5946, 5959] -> -0.012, 1.31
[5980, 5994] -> -0.069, 1.4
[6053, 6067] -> -0.100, 1.47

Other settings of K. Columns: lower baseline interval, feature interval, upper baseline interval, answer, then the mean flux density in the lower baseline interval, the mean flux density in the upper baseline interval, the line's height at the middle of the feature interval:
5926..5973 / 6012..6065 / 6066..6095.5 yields -0.042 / 1.33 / 1.34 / 1.34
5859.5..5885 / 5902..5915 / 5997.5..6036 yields 0.022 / 1.3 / 1.31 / 1.31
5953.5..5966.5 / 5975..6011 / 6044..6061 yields 0.011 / 1.34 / 1.42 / 1.37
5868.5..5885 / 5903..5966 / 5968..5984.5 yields 0.037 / 1.31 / 1.42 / 1.37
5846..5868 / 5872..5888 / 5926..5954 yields -0.009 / 1.28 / 1.32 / 1.29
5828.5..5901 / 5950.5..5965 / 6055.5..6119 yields -0.005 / 1.29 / 1.39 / 1.33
